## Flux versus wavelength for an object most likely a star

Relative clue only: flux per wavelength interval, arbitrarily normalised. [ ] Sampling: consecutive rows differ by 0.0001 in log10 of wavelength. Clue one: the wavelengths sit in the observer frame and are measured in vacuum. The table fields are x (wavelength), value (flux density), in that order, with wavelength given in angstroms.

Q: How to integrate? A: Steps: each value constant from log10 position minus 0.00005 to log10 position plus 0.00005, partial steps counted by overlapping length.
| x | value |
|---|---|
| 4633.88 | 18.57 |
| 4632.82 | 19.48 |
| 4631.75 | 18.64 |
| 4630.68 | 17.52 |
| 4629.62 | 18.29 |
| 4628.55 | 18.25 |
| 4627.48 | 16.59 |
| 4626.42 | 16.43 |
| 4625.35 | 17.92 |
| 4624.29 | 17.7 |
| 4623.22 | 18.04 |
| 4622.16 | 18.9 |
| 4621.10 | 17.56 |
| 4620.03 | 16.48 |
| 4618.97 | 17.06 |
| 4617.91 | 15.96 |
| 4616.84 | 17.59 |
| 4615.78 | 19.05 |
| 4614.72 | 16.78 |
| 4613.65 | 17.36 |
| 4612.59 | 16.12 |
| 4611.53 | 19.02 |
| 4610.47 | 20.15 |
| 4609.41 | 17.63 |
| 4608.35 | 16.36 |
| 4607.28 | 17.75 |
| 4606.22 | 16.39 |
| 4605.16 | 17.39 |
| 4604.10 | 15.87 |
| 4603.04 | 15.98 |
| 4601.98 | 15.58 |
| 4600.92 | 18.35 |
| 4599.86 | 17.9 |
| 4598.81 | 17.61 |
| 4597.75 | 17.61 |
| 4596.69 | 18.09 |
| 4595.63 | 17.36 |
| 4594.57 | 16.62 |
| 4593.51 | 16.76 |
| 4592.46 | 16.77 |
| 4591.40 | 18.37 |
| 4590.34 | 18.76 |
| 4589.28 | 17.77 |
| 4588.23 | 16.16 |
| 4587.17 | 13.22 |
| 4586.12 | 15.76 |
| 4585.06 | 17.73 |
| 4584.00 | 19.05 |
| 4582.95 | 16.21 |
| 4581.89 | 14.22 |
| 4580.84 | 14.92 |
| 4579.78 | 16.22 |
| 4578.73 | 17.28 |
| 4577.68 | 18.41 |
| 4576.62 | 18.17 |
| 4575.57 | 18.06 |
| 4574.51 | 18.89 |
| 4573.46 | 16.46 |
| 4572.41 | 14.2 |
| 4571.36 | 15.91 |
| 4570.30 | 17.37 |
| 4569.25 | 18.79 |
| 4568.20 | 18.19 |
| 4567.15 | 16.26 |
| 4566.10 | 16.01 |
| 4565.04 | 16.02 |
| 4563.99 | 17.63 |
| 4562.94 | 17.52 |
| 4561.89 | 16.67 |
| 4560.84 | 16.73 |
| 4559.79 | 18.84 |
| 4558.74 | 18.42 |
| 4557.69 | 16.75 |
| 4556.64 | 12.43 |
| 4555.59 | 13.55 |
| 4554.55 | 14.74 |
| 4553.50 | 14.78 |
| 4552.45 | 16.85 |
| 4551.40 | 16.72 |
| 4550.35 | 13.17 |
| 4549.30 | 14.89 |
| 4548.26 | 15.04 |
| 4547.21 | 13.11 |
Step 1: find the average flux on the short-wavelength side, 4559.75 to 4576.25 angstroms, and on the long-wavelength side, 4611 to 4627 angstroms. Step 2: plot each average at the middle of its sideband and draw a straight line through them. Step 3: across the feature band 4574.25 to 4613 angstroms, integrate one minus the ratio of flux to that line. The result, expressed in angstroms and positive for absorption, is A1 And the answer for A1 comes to 0.3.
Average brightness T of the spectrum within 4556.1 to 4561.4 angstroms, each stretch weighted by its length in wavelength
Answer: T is 16.6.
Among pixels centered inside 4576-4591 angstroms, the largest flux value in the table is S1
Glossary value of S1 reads 19.05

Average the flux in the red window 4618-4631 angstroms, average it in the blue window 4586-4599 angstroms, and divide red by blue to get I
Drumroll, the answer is 1.03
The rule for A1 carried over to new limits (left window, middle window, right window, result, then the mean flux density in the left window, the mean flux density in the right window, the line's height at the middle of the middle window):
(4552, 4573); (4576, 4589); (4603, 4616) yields 0.25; 16.4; 17.4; 16.8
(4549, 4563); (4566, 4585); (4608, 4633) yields -0.67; 15.8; 17.7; 16.4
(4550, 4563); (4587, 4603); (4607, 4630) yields -0.22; 15.9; 17.6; 16.9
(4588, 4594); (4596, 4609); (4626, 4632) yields 0.34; 17.5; 17.6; 17.5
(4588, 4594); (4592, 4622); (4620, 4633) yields 0.65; 17.5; 17.8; 17.7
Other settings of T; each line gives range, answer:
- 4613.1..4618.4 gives 17.3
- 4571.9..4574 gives 15.4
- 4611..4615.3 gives 17.3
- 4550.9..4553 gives 16.7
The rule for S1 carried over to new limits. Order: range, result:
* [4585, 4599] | 18.76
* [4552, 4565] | 18.84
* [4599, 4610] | 18.35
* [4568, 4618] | 20.15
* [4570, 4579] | 18.89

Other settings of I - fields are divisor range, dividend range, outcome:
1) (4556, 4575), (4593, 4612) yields 1.03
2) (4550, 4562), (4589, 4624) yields 1.10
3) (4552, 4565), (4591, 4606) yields 1.06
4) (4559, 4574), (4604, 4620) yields 1.03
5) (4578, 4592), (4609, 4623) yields 1.06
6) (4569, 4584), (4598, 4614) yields 1.03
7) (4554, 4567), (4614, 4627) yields 1.07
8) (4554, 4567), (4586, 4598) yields 1.04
